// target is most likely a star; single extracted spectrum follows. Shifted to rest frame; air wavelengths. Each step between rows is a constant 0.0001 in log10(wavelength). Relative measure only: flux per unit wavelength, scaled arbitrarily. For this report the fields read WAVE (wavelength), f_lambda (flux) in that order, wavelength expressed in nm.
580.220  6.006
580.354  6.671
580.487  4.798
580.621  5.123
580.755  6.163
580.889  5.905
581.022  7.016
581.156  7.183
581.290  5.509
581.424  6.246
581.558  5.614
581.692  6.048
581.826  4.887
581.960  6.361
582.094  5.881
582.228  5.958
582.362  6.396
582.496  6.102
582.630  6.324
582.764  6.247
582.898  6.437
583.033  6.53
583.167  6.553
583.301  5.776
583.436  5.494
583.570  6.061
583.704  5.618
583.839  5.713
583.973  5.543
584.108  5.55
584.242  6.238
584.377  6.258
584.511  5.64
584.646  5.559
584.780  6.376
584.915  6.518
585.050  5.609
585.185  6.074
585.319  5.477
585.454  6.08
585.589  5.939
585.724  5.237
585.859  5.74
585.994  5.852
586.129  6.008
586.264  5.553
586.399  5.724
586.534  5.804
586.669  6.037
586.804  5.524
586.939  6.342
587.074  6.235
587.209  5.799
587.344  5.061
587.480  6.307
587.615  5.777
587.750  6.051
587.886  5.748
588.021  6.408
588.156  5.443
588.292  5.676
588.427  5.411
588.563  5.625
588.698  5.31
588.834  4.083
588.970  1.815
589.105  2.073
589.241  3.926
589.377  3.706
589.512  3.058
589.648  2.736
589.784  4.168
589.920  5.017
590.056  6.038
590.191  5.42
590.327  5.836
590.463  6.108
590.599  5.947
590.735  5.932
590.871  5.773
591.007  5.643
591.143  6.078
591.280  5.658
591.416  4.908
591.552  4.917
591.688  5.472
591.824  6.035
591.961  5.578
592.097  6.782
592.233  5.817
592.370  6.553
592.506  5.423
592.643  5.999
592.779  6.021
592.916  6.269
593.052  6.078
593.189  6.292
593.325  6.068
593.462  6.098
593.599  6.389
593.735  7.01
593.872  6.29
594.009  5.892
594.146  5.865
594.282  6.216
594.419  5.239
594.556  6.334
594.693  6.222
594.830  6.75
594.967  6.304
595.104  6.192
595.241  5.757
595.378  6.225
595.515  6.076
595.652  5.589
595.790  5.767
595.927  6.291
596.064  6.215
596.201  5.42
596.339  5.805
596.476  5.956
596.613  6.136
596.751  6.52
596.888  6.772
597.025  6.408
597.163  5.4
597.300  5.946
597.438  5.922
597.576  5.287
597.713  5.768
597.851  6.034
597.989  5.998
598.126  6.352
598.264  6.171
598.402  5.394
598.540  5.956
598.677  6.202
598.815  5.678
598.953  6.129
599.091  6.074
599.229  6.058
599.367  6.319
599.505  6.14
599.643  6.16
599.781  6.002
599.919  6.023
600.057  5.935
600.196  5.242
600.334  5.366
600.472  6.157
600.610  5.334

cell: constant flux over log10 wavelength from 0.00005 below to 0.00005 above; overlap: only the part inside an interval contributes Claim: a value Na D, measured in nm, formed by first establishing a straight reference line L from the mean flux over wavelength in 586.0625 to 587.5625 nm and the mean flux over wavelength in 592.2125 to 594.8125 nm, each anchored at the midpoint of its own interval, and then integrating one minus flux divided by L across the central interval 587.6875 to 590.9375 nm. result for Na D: 0.58 nm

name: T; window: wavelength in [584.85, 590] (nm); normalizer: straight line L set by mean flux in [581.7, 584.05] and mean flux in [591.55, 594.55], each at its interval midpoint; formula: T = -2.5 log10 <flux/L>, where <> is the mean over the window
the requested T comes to 0.15 mag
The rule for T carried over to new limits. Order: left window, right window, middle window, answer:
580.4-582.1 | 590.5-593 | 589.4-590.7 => 0.19 mag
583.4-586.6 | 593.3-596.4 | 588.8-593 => 0.17 mag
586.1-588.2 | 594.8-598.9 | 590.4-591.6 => 0.05 mag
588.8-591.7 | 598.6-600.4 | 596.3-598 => -0.07 mag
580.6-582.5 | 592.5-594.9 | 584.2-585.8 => 0.03 mag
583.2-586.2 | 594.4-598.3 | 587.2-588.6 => 0.03 mag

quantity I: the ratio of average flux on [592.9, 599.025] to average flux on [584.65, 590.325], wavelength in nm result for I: 1.1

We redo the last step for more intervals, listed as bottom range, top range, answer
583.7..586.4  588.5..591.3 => 0.81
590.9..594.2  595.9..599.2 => 1.00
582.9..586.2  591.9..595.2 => 1.04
